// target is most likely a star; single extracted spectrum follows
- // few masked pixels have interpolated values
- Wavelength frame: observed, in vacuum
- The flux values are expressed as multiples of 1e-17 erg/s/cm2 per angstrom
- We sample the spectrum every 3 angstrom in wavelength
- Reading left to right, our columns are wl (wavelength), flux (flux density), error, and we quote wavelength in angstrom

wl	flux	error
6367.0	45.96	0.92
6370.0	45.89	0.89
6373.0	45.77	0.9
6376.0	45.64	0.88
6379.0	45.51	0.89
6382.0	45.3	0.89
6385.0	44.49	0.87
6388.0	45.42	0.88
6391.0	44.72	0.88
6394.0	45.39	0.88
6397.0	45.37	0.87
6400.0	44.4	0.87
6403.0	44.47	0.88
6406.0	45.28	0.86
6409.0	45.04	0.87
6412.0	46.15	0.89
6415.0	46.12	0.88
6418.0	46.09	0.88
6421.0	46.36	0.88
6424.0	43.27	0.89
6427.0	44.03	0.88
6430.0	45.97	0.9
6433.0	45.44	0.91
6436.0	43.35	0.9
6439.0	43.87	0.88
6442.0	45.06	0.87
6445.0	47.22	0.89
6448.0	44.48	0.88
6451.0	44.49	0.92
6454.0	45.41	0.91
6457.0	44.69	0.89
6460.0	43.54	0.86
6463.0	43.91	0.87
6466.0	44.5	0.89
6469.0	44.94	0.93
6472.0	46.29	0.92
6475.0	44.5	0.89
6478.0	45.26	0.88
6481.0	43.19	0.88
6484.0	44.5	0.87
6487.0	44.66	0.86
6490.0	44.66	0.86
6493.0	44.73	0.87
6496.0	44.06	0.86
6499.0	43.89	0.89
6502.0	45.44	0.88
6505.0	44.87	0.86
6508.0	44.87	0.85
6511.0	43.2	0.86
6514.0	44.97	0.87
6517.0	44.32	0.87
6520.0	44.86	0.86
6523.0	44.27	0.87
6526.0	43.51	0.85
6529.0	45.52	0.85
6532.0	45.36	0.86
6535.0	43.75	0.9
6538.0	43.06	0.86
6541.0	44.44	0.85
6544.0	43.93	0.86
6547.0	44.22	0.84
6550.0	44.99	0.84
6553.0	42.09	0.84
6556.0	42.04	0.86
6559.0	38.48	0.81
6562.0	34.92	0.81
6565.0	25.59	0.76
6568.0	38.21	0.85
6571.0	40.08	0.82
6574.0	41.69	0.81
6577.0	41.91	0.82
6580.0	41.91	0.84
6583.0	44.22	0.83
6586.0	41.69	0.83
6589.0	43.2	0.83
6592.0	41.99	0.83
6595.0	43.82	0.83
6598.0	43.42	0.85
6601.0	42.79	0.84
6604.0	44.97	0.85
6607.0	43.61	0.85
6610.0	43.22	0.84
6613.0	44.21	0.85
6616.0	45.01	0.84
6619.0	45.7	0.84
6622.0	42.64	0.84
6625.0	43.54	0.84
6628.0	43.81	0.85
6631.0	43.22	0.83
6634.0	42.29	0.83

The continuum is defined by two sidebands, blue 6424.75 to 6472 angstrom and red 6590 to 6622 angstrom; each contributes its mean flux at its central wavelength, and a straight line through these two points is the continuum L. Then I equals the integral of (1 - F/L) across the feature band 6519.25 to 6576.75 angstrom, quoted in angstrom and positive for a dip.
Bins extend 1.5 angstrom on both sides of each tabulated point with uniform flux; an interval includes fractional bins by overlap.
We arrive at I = 3.3 angstrom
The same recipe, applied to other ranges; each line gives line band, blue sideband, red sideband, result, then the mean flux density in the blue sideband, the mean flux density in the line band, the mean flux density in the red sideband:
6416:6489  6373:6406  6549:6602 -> -2.0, 45.1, 44.8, 40.7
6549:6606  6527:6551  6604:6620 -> 4.4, 44.4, 40.9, 44.4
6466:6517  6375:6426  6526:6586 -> -1.9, 45.2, 44.6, 41.5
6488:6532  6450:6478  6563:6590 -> -1.9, 44.7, 44.5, 39.7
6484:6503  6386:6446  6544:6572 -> -1.2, 45.1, 44.5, 39.2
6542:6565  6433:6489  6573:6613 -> 1.6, 44.7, 40.5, 43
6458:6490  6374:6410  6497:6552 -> 0.1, 45.1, 44.5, 44.4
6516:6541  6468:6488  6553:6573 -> -2.6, 44.8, 44.3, 37.1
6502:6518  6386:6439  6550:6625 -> -0.5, 45.1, 44.5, 41.7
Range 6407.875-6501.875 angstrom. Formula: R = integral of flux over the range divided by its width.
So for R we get 44.8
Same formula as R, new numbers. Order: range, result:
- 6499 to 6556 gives 44.2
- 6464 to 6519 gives 44.6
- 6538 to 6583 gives 40.5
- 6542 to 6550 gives 44.3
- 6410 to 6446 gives 45.2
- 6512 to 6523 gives 44.6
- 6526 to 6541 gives 44.3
